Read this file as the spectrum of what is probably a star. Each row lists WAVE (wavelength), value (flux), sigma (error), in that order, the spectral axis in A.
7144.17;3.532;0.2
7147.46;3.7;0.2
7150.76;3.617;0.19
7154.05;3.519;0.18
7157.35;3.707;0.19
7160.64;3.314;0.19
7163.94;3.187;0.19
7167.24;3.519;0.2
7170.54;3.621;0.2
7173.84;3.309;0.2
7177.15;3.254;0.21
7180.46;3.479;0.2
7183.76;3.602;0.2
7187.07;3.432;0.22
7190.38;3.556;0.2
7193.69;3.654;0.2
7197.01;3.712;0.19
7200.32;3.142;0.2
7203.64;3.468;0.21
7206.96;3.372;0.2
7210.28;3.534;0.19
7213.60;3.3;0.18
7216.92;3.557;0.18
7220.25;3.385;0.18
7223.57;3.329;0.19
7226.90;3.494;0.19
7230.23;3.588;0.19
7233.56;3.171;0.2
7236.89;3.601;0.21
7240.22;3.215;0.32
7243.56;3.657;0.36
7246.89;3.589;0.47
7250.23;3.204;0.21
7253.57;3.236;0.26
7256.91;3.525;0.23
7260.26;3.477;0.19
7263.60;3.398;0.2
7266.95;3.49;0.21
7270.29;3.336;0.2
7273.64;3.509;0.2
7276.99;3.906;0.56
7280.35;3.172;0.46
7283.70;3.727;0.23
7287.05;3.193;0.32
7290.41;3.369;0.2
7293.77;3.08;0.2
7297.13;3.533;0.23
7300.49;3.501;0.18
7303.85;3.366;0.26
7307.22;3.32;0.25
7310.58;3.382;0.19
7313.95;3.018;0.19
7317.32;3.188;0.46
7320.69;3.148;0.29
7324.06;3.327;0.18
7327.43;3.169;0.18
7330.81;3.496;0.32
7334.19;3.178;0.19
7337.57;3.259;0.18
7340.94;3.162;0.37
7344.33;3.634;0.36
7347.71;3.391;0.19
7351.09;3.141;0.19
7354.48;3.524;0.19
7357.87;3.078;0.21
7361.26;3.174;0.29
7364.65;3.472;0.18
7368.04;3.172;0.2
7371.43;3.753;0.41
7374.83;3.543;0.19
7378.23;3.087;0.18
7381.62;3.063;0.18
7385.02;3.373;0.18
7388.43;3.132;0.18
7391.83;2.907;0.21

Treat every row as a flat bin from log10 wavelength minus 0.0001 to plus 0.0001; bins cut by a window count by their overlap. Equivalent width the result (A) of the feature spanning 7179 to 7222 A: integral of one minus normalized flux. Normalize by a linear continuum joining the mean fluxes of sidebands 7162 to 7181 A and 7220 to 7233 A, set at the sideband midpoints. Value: -0.8 A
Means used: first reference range 3.39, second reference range 3.43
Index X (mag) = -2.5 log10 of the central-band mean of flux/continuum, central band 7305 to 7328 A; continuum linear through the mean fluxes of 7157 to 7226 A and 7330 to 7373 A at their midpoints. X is 0.04 mag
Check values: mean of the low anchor 3.44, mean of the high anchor 3.34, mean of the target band 3.23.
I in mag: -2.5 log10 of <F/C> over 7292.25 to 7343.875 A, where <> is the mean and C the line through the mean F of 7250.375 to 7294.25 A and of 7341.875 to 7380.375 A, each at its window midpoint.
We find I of 0.03 mag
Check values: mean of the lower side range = 3.42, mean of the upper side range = 3.35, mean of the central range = 3.28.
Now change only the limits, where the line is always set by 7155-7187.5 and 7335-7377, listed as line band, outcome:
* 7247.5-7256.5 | 0.03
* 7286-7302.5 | 0.01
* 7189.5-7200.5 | -0.04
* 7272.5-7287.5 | -0.04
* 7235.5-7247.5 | -0.03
